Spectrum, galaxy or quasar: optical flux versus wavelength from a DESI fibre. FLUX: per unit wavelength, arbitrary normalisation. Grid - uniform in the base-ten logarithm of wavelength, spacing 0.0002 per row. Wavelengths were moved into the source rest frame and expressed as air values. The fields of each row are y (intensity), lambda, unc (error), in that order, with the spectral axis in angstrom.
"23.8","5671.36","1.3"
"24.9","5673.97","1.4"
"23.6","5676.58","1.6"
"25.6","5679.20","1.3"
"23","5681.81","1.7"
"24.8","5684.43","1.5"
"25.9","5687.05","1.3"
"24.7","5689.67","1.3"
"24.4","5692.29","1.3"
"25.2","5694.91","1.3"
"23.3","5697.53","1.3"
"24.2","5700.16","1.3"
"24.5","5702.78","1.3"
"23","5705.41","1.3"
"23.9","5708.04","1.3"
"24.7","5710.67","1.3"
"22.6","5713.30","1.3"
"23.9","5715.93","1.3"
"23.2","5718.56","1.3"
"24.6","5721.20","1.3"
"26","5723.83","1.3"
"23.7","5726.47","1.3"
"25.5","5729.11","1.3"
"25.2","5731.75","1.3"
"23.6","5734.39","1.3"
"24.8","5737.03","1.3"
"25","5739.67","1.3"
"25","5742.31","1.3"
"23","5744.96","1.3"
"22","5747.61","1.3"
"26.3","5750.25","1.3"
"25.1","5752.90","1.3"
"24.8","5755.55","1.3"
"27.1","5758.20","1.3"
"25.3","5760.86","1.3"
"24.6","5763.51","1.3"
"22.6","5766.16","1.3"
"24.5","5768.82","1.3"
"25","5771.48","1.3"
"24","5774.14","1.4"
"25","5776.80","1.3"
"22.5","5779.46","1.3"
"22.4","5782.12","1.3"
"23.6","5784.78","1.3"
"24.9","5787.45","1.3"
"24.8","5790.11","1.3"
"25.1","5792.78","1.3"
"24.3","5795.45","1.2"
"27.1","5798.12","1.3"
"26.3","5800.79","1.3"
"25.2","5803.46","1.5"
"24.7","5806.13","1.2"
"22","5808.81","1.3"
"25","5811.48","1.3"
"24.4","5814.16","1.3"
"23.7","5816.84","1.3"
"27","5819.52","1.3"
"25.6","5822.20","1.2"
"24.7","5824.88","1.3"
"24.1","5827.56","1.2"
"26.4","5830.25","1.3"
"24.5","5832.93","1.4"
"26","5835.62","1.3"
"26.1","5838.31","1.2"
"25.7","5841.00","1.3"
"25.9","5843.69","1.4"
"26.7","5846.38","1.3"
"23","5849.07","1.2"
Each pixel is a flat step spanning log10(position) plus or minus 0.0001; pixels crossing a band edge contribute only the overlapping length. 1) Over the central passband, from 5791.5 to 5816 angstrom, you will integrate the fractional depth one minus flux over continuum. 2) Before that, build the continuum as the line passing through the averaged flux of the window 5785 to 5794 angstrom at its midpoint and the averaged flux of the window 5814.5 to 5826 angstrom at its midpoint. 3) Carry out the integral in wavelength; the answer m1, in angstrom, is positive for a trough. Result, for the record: 0.1 angstrom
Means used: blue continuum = 24.8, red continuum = 25.2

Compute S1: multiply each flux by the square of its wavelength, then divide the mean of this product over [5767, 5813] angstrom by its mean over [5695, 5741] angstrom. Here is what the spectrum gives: 1.03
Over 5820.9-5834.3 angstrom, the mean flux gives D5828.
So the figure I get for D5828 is 25.1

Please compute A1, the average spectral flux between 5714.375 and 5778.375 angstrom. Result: 24.6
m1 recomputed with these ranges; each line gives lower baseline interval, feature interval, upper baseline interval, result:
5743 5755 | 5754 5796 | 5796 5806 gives 1.0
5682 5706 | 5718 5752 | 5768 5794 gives -0.3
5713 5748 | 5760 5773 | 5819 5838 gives 0.2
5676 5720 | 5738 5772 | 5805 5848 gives -0.1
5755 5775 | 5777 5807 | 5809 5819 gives -0.2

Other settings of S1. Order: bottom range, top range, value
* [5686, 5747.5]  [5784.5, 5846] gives 1.07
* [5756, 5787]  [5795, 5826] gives 1.05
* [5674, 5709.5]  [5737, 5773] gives 1.04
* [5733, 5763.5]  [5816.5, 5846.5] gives 1.06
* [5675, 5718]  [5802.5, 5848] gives 1.09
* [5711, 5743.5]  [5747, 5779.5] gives 1.02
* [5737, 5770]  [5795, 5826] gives 1.04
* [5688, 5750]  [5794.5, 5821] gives 1.06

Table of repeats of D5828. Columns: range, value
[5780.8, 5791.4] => 23.9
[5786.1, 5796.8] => 24.8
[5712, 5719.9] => 23.2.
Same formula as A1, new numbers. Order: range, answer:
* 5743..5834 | 24.6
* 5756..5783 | 24.3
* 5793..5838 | 25.1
